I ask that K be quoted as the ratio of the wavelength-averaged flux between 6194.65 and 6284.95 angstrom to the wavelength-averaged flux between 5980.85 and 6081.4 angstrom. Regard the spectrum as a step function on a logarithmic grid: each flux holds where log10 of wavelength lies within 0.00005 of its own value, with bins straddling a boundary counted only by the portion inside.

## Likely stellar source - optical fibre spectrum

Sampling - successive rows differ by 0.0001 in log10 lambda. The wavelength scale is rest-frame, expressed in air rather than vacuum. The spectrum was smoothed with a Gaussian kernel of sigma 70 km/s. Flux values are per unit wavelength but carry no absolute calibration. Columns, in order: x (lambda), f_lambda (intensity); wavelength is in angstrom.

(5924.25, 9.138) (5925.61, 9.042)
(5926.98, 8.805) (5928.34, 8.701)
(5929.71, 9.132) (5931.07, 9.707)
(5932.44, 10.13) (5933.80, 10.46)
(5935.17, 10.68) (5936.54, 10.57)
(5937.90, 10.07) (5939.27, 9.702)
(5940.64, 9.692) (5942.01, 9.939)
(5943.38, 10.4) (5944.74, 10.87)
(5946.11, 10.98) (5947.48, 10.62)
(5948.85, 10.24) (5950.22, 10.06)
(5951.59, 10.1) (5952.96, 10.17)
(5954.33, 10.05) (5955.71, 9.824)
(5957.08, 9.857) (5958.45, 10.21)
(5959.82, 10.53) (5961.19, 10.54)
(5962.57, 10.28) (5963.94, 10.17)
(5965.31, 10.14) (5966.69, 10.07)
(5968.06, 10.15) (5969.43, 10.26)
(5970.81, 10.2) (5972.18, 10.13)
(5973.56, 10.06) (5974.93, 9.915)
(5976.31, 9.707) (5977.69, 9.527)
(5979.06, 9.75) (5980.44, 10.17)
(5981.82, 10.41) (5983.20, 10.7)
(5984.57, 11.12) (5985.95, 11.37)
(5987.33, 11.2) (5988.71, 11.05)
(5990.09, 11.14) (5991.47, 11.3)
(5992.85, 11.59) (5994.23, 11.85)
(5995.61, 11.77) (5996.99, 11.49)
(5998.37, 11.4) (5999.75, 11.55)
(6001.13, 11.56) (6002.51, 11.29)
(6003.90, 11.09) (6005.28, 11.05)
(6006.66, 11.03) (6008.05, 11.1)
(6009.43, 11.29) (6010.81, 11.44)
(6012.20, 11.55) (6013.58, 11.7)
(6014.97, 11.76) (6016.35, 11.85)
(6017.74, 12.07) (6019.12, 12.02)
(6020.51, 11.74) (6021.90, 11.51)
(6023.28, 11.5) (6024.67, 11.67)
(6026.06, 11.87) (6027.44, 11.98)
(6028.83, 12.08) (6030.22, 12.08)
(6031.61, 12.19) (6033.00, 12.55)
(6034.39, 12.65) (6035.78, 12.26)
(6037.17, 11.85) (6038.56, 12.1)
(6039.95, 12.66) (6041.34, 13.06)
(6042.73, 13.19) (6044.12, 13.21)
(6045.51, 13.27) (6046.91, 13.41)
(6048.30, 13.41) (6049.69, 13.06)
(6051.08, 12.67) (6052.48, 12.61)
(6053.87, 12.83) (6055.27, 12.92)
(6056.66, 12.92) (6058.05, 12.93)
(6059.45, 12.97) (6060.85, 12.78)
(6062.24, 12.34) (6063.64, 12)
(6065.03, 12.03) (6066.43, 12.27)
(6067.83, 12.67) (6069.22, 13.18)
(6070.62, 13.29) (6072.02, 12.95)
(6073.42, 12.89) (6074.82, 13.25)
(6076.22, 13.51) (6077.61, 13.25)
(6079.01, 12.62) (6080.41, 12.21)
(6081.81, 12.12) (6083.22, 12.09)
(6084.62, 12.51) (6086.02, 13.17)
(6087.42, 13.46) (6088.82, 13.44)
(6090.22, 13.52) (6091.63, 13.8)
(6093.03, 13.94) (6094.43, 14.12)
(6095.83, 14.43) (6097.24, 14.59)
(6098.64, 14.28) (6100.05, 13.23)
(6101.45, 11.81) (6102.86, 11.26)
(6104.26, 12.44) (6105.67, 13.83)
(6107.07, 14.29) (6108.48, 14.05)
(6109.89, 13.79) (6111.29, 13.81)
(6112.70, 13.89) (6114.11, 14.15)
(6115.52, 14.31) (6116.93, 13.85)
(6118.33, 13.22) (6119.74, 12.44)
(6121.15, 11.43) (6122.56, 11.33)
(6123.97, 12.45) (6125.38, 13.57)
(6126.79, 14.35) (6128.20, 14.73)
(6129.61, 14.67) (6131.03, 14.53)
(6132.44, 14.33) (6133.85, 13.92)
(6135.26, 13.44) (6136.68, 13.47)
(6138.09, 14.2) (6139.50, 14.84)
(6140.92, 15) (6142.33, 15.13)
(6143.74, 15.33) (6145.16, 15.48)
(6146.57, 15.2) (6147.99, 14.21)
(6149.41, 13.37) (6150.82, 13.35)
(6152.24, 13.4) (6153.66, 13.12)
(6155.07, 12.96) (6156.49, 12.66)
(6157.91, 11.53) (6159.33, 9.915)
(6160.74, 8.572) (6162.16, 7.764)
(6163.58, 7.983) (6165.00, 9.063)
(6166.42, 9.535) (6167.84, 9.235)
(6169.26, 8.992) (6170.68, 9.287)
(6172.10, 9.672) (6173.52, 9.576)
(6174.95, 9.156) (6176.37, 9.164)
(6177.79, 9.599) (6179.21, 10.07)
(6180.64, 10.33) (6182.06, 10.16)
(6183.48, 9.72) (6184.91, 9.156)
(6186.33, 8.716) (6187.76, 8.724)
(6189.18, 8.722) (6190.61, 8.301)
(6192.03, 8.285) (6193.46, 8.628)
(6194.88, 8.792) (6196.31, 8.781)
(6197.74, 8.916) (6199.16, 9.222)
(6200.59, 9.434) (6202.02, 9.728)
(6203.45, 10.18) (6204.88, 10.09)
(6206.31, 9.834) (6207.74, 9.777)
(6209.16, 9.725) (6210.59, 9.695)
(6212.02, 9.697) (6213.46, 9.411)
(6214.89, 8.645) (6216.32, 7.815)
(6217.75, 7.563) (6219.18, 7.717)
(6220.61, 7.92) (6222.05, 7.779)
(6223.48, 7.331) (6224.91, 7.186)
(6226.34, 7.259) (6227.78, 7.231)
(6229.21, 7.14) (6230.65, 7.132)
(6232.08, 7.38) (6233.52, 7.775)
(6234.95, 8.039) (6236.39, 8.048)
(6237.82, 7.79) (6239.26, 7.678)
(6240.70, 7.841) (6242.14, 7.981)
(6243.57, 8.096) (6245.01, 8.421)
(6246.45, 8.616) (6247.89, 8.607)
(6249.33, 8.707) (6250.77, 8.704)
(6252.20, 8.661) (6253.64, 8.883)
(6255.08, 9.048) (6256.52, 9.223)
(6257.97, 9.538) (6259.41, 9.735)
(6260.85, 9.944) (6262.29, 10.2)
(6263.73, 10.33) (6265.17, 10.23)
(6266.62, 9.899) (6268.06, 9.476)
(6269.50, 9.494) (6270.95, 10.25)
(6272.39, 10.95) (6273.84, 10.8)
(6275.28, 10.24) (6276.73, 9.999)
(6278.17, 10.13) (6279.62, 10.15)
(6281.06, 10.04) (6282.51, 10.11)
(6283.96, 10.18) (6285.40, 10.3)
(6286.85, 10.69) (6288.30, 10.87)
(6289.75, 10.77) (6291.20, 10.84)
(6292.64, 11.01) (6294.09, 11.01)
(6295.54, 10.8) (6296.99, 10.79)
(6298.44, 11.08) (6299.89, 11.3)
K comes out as 0.74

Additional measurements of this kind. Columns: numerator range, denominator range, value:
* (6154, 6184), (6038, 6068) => 0.77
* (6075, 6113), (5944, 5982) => 1.31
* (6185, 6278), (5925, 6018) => 0.84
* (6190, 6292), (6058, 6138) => 0.68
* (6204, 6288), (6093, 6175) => 0.70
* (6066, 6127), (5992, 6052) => 1.10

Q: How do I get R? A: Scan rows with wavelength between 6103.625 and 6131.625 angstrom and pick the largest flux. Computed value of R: 14.73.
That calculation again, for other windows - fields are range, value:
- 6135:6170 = 15.48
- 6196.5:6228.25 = 10.18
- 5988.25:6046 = 13.27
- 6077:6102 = 14.59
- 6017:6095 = 14.12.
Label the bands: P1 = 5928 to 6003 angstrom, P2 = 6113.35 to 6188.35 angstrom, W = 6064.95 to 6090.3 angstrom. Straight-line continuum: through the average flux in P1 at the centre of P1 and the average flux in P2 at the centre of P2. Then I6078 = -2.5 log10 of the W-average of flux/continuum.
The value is -0.13 mag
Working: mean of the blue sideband 10.5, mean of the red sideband 12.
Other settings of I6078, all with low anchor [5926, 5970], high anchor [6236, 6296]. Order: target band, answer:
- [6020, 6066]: -0.247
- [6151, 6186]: -0.031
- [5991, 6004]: -0.151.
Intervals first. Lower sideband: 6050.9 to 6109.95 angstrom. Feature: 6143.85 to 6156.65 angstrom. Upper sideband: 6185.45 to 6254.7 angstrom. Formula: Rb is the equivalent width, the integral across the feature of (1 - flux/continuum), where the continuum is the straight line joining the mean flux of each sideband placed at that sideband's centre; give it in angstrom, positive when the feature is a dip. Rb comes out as -3.69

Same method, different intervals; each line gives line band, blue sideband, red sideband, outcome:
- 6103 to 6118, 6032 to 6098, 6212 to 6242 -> -2.9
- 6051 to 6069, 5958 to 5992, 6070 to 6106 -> -0.2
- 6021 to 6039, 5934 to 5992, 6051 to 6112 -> -0.2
